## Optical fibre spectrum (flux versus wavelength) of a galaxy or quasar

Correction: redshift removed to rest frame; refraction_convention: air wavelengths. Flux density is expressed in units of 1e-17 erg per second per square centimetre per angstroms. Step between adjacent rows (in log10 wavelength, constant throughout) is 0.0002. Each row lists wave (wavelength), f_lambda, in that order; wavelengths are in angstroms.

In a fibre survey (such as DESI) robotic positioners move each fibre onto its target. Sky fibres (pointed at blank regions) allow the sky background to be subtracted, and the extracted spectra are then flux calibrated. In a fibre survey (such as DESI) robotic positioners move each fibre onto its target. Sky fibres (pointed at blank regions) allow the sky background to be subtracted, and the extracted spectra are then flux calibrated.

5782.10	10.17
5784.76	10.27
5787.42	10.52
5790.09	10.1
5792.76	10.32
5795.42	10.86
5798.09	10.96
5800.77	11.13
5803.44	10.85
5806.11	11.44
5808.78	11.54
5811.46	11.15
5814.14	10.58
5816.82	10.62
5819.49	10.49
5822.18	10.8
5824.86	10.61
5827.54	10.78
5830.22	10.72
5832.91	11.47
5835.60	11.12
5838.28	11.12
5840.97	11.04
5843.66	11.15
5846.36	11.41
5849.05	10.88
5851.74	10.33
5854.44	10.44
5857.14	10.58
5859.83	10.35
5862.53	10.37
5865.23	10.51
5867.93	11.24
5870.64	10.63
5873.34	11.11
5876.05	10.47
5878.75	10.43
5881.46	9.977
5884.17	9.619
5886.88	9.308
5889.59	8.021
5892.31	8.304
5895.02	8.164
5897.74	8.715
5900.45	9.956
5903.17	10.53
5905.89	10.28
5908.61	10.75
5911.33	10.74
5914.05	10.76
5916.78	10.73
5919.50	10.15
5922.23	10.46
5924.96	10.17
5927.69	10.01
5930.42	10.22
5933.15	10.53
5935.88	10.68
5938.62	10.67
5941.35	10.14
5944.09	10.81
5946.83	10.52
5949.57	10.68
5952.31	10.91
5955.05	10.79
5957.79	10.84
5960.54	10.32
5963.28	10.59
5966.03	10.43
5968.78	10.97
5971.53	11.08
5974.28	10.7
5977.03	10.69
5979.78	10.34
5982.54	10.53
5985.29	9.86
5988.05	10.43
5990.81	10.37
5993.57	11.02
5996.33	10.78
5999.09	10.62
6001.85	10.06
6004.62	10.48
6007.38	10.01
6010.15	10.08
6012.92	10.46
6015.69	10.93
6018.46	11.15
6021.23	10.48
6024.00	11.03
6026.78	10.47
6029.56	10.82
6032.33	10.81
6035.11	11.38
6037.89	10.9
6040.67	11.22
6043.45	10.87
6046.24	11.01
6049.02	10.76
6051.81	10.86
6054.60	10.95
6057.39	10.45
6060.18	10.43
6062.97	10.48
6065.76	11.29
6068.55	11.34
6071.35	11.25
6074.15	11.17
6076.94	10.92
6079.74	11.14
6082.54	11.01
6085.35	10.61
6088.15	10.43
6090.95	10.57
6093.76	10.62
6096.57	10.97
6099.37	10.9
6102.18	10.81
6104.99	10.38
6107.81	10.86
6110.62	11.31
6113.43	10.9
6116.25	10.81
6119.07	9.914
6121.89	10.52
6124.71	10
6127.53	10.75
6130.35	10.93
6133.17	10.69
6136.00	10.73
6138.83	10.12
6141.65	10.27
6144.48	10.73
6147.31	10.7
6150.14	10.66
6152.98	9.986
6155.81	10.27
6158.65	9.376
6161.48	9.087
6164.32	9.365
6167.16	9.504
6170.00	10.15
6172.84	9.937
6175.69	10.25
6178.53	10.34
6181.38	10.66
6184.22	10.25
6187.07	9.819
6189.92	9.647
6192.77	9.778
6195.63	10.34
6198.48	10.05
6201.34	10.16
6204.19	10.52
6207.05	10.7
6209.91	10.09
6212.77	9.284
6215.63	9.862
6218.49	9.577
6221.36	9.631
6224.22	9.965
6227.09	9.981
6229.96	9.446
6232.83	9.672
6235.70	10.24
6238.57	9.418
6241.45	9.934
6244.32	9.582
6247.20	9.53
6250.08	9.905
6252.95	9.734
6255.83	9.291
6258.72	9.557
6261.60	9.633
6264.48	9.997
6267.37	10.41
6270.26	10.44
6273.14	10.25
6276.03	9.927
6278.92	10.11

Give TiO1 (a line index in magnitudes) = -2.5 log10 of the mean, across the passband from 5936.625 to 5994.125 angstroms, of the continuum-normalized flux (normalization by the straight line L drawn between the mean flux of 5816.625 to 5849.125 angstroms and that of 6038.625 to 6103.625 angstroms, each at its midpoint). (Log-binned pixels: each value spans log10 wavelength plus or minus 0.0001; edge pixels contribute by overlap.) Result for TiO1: 0.03 mag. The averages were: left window 11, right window 10.9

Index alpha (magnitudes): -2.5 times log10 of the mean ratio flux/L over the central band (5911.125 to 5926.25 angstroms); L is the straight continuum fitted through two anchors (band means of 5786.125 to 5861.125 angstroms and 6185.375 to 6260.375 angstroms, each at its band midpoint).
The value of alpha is 0.01 mag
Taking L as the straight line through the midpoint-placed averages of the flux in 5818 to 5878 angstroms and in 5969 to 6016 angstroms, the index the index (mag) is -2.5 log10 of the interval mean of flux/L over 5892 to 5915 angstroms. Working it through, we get 0.09 mag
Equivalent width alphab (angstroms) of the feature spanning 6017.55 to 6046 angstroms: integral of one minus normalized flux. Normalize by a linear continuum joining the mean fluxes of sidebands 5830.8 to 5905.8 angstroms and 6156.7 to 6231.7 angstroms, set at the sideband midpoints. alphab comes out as -2.3 angstroms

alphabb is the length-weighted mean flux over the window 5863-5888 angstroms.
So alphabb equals 10.4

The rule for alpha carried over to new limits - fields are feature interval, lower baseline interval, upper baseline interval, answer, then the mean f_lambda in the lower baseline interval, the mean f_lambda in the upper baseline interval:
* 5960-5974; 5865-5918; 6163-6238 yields -0.075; 10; 9.96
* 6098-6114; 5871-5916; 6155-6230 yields -0.099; 9.85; 9.93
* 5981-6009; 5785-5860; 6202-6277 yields 0.003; 10.8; 9.87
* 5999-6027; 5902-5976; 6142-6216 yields -0.011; 10.6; 10.1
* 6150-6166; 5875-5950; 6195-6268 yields 0.021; 10.1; 9.85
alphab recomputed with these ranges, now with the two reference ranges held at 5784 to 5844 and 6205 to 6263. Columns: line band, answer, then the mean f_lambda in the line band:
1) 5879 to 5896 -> 2.6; 9.01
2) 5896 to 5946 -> 1.1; 10.3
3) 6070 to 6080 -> -0.9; 11.1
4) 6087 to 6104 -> -1.0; 10.7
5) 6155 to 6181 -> 0.3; 9.83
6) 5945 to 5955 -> -0.2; 10.7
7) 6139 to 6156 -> -0.7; 10.4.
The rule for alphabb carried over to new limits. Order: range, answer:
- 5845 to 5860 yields 10.7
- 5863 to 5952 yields 10.2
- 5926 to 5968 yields 10.5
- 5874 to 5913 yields 9.7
